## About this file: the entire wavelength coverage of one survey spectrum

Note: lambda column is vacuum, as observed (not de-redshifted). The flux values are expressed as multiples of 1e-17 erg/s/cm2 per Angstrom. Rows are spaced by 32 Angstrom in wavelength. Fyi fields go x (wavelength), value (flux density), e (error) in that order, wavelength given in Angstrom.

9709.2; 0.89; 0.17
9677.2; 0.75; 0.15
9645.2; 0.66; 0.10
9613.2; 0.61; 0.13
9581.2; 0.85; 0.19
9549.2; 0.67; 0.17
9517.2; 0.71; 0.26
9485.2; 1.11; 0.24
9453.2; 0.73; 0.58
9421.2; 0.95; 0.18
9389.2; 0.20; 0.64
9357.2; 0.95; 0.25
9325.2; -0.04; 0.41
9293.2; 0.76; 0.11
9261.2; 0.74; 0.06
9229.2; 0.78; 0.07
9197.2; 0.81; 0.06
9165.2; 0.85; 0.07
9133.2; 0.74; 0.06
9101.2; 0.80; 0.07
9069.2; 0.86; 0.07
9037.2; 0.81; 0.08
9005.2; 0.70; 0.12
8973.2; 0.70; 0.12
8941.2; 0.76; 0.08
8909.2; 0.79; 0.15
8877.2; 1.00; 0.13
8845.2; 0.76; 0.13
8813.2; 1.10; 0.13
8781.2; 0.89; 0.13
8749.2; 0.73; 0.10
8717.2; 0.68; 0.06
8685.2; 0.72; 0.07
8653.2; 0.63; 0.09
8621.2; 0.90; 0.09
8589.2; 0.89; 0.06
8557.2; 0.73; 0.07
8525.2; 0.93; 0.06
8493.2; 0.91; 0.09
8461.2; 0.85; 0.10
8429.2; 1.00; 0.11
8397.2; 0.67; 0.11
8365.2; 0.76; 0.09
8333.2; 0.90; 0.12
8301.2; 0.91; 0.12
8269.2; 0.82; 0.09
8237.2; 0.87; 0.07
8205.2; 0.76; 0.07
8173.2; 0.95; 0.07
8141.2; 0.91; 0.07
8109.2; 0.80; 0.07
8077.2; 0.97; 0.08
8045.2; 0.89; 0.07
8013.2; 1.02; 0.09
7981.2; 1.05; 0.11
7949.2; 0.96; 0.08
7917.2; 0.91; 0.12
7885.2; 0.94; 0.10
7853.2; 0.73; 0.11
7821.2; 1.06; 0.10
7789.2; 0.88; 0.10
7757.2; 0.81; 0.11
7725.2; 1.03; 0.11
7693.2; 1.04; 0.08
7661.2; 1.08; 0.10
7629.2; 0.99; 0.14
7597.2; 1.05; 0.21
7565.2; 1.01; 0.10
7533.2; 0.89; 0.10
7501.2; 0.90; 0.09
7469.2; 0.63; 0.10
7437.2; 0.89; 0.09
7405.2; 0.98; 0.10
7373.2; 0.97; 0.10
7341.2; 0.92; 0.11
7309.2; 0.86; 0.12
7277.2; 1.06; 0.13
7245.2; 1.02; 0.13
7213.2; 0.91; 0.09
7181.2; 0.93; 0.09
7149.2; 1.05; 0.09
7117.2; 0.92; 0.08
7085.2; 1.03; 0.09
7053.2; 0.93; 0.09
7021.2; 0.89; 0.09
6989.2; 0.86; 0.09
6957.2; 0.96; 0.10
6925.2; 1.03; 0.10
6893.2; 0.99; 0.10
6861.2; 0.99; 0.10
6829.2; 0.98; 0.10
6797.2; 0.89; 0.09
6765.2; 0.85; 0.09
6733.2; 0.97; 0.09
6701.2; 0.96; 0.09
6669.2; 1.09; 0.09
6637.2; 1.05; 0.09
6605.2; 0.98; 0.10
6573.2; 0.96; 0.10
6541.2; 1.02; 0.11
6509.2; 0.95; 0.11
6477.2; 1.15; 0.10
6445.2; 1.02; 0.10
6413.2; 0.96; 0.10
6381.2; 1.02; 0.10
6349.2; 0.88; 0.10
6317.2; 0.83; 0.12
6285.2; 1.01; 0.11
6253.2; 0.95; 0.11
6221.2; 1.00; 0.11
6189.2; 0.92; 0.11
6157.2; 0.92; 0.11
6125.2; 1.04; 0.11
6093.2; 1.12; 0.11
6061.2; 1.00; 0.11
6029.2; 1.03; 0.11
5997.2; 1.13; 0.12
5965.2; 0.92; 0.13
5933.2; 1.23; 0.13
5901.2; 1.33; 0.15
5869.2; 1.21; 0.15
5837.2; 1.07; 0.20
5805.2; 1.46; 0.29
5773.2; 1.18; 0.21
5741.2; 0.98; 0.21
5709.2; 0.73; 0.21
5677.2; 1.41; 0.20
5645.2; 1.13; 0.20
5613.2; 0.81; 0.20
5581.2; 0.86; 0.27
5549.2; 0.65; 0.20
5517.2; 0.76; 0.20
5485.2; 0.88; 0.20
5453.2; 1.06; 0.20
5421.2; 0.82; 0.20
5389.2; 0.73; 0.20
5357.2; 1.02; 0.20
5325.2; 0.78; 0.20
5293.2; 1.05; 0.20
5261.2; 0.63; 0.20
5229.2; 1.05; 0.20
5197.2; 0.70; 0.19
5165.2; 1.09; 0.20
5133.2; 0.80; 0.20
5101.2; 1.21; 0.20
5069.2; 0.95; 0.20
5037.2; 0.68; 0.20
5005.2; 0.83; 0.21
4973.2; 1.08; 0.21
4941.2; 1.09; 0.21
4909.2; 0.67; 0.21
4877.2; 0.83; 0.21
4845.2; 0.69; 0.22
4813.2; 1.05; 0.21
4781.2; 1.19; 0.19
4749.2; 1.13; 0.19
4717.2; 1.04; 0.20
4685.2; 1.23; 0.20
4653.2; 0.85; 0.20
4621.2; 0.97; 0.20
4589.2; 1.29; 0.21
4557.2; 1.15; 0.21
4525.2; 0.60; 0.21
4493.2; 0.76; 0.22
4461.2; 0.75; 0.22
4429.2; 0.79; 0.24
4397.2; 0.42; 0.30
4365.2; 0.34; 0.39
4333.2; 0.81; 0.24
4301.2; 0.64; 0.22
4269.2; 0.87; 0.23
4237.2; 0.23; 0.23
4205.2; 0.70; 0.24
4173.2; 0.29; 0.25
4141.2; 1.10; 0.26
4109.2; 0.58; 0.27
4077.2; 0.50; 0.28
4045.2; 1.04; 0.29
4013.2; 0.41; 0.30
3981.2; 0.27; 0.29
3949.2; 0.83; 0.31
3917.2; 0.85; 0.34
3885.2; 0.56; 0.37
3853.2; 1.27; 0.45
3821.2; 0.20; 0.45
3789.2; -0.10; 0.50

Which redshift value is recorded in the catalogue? 0.02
